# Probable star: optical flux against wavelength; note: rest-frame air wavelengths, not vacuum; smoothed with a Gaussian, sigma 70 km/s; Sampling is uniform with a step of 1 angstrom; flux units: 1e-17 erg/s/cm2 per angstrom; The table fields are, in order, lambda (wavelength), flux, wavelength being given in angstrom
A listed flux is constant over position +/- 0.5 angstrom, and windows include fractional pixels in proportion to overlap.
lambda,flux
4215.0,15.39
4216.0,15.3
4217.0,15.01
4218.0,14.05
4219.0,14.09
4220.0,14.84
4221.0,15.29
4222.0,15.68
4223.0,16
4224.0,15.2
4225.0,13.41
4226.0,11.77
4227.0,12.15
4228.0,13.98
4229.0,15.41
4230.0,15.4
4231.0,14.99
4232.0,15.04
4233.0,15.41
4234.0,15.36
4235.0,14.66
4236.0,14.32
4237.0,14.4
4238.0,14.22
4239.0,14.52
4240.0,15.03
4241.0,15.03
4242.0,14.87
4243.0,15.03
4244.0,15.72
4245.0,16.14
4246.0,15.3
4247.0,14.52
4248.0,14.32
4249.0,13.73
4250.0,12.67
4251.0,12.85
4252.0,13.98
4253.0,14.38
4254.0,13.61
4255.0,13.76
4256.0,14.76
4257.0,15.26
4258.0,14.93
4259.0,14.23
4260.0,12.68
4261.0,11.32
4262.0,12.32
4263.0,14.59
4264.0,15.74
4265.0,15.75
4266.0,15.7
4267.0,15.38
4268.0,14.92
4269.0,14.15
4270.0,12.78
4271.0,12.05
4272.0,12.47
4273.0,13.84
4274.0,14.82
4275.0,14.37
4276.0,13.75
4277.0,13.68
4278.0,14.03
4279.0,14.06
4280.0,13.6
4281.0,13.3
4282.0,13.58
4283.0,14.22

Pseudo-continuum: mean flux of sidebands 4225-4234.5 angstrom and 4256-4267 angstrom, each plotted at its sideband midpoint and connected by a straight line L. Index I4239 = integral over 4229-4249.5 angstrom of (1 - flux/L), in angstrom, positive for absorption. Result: -0.8 angstrom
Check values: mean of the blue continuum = 14.3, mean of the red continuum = 14.3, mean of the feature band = 14.9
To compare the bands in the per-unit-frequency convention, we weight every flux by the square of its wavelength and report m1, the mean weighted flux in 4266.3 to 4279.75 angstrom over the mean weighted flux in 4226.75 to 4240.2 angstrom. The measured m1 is 1.0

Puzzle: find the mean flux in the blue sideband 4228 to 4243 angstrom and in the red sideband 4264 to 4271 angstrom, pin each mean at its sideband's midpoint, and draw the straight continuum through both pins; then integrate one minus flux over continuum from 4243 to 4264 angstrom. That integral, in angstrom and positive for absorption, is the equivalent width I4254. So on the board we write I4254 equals 0.9 angstrom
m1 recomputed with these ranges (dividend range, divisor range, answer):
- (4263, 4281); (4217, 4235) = 0.99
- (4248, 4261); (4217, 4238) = 0.96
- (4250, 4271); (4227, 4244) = 0.96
